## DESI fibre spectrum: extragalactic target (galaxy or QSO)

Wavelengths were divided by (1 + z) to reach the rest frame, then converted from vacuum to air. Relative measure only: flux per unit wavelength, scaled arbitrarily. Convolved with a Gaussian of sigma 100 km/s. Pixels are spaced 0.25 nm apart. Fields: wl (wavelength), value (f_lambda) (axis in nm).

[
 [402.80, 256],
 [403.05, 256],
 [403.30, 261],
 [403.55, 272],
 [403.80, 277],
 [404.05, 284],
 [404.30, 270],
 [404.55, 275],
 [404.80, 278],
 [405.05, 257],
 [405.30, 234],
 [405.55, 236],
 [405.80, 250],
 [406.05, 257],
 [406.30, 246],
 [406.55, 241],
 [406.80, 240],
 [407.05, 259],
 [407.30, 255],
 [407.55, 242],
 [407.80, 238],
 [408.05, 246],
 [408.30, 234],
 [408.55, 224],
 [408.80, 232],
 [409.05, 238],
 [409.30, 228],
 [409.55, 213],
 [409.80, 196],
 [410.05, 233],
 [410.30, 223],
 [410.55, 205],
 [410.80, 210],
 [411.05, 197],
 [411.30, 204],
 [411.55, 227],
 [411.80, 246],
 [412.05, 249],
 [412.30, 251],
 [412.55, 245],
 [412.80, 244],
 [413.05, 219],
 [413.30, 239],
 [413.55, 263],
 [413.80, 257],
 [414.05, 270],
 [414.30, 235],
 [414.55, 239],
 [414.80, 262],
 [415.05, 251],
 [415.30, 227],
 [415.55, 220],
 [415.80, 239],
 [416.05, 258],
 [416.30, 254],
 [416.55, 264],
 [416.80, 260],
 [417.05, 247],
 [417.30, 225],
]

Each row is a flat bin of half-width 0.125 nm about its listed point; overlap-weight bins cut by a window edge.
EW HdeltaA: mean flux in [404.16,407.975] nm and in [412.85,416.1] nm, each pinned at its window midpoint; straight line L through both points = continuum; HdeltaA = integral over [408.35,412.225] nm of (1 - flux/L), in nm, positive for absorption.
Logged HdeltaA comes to 0.40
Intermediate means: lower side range 252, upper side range 244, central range 222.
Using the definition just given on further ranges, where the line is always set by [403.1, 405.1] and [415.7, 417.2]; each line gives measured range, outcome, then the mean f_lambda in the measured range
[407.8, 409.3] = 0.17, 234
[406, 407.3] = 0.09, 249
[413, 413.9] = 0.04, 246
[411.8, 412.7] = 0.04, 248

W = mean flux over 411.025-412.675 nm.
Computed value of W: 233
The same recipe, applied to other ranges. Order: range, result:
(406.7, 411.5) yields 227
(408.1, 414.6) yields 232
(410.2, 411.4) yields 208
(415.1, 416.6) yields 243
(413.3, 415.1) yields 253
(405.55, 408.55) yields 245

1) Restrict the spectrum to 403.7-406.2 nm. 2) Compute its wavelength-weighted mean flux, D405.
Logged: 261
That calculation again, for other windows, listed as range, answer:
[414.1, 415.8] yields 240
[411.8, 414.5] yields 247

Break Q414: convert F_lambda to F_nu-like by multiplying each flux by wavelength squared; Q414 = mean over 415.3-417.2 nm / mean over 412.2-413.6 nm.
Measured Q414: 1.04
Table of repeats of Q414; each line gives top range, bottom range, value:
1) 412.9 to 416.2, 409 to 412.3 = 1.13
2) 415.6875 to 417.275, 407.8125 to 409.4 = 1.12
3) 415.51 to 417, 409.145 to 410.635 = 1.19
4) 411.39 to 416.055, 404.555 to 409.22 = 1.03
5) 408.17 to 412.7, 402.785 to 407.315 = 0.90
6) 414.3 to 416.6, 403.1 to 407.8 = 1.00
